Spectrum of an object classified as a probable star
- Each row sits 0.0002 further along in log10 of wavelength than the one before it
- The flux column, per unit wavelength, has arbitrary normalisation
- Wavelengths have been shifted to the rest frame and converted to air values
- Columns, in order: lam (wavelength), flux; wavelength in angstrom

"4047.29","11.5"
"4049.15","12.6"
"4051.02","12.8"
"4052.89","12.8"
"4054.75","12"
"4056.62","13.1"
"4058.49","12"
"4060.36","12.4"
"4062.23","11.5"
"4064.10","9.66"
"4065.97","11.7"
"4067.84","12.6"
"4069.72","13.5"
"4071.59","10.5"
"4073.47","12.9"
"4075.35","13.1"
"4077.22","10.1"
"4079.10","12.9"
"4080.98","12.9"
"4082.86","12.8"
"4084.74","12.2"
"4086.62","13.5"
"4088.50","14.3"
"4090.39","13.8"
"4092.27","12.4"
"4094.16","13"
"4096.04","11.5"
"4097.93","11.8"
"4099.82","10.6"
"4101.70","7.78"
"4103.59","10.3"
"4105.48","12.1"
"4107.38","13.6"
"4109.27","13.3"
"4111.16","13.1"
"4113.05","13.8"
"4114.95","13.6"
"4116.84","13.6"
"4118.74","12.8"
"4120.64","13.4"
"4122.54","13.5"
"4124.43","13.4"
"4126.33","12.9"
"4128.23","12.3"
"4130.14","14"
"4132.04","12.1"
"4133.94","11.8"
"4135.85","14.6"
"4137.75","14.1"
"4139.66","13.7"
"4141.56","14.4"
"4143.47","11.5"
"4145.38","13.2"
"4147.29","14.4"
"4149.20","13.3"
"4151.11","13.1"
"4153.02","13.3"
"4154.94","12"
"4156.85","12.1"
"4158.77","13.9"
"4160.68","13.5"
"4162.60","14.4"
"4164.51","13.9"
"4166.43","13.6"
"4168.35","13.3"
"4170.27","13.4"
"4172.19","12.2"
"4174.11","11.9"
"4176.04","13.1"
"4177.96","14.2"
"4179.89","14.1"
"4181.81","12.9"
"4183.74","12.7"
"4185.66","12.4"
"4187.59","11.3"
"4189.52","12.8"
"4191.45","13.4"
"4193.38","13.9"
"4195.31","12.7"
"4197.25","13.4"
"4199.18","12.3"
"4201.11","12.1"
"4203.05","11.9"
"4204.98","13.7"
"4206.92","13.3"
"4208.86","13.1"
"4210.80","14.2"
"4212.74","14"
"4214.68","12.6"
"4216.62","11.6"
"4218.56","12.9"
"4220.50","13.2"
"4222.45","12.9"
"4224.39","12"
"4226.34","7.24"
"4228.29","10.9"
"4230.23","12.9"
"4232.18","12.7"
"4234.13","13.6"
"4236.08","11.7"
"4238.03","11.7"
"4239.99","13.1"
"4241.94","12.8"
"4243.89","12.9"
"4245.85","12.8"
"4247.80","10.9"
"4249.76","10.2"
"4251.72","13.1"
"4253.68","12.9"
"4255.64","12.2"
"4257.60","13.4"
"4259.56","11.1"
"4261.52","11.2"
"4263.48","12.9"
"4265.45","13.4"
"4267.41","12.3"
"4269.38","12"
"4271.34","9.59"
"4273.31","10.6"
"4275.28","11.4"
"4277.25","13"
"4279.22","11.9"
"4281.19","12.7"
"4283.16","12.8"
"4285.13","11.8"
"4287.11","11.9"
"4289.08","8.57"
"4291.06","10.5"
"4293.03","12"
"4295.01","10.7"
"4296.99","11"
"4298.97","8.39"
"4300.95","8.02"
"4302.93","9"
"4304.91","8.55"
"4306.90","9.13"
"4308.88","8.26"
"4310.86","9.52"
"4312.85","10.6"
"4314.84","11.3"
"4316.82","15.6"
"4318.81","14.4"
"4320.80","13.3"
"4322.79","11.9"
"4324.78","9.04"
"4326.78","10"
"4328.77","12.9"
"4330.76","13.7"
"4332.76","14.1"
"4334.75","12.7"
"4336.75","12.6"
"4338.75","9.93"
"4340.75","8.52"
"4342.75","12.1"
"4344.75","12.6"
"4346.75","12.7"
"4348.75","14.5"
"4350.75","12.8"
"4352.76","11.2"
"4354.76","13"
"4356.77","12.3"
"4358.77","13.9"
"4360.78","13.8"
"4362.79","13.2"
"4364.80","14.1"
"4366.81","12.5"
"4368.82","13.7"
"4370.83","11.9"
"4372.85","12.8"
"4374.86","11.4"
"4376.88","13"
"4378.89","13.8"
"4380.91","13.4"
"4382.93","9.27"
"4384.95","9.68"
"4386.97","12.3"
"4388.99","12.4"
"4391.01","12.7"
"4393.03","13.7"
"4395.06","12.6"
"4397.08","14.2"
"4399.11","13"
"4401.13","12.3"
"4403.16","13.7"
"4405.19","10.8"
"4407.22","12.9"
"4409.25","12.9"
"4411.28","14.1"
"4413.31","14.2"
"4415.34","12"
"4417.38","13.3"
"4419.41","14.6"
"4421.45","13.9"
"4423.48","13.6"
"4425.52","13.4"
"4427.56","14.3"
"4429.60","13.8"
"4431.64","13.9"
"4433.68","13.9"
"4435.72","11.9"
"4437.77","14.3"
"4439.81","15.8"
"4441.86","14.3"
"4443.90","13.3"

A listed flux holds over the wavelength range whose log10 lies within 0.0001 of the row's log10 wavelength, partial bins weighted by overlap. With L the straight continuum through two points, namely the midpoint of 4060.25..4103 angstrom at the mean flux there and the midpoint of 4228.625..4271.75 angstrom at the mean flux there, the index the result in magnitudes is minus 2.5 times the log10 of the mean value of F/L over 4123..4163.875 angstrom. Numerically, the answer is -0.10 mag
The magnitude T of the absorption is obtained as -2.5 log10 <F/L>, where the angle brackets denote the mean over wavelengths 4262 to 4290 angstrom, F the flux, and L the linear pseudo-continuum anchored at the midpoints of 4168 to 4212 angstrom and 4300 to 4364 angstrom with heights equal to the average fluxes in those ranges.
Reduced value 0.04 mag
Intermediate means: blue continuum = 13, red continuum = 11.7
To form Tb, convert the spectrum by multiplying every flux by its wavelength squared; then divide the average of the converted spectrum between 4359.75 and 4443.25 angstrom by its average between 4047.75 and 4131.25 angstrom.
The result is 1.22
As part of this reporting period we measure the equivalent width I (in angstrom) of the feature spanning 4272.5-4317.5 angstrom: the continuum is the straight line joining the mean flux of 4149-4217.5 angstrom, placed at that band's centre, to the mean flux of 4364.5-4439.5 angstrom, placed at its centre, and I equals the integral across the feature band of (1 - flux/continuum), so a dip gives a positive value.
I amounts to 8.0 angstrom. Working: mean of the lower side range 13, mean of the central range 10.7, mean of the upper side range 13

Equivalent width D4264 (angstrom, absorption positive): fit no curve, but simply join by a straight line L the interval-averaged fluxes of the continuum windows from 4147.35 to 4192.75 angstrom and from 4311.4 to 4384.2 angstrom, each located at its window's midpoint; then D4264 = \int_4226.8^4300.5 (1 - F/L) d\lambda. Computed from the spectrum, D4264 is 5.74 angstrom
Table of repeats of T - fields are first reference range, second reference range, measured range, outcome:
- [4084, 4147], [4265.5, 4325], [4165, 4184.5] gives -0.08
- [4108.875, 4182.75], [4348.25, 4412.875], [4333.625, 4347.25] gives 0.11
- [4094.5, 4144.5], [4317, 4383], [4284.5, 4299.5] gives 0.18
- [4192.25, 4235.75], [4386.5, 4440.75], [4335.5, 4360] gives 0.08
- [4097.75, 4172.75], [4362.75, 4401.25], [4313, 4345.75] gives 0.05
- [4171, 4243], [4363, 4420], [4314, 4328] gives 0.04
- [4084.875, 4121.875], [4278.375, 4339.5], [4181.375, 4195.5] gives -0.07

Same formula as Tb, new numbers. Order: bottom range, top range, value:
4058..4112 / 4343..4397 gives 1.20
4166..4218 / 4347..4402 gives 1.07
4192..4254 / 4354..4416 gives 1.10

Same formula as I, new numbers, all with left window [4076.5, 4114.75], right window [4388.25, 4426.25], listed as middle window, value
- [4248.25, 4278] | 2.0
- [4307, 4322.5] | 1.5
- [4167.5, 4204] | -0.8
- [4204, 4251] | 1.2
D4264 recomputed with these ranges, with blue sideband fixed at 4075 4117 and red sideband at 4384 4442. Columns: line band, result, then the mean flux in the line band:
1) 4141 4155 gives -0.7 angstrom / 13.2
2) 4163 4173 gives -0.6 angstrom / 13.4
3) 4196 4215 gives -0.6 angstrom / 13.1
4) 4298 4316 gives 5.1 angstrom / 9.26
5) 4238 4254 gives 0.7 angstrom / 12.3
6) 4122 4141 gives -1.1 angstrom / 13.3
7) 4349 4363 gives 0.2 angstrom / 13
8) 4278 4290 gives 1.2 angstrom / 11.7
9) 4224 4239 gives 1.4 angstrom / 11.6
